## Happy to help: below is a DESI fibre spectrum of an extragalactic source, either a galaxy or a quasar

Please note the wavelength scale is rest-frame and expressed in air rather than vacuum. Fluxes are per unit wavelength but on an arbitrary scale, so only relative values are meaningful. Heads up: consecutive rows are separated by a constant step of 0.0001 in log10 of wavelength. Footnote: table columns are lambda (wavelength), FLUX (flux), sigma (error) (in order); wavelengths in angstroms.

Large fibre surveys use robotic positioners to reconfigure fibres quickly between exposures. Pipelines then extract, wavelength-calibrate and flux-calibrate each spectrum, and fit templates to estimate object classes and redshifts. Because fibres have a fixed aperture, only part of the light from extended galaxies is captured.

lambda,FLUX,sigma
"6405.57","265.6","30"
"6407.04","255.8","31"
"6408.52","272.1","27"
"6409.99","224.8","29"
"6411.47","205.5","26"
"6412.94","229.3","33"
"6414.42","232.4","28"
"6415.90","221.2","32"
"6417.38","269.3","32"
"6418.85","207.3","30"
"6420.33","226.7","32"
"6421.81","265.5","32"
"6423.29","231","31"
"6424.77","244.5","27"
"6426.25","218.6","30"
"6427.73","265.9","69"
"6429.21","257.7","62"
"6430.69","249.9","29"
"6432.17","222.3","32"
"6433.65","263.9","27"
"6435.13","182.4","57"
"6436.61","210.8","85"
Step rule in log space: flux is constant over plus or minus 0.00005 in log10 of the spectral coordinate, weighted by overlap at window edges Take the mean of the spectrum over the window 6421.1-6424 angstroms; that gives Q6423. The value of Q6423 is 248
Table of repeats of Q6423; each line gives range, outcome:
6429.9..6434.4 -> 246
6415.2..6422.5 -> 238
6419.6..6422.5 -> 246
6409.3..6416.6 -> 223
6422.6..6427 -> 231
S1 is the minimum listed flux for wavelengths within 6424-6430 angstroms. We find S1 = 218.6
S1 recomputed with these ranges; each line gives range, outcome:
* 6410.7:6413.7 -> 205.5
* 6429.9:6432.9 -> 222.3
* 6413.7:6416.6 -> 221.2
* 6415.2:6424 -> 207.3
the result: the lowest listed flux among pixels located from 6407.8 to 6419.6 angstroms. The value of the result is 205.5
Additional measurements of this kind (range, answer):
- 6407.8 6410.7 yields 224.8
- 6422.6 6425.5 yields 231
